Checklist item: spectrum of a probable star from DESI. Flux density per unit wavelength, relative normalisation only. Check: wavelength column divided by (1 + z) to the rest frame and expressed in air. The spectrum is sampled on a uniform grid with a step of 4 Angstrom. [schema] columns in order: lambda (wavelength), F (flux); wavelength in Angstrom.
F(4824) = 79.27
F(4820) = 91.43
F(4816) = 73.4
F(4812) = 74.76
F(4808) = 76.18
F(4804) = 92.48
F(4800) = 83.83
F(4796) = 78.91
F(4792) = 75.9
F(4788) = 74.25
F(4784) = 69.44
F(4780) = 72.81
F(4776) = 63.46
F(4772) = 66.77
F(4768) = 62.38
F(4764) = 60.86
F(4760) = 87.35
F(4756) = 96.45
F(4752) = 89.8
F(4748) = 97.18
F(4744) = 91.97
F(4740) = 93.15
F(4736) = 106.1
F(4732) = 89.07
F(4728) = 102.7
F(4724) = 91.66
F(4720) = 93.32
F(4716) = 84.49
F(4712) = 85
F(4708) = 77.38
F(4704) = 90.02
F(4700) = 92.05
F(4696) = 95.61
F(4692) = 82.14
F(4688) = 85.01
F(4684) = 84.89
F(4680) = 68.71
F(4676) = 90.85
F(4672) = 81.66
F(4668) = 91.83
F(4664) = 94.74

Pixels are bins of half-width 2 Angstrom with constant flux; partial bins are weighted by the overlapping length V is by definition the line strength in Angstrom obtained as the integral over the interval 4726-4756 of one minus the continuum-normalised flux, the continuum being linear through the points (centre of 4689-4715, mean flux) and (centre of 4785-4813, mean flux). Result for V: -4.27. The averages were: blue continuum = 86.9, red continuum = 79.3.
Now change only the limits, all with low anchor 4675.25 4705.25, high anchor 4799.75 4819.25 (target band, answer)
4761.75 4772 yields 2.4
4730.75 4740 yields -1.5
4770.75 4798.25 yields 3.3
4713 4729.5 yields -1.5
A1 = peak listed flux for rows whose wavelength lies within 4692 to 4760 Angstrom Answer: 106.1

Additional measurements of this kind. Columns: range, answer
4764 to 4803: 83.83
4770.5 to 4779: 66.77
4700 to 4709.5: 92.05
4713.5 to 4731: 102.7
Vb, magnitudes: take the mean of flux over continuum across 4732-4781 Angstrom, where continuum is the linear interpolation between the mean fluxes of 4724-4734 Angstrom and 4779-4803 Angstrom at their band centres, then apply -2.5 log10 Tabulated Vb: 0.06 mag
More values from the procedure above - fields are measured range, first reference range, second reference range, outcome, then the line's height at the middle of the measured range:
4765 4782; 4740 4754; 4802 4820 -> 0.31 mag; 87.9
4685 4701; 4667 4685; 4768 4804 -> -0.09 mag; 81.6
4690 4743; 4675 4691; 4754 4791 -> -0.16 mag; 78.4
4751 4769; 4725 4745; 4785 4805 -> 0.13 mag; 89.6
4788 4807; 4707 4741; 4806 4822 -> 0.00 mag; 81.3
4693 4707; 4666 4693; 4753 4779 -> -0.12 mag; 81.2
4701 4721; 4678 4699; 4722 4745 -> 0.05 mag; 89.8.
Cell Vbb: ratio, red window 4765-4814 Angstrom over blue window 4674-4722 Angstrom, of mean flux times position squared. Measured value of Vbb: 0.9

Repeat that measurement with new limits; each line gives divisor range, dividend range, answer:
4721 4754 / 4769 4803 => 0.79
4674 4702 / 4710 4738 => 1.11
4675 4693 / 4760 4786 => 0.86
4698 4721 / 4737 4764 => 1.06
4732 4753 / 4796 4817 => 0.87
